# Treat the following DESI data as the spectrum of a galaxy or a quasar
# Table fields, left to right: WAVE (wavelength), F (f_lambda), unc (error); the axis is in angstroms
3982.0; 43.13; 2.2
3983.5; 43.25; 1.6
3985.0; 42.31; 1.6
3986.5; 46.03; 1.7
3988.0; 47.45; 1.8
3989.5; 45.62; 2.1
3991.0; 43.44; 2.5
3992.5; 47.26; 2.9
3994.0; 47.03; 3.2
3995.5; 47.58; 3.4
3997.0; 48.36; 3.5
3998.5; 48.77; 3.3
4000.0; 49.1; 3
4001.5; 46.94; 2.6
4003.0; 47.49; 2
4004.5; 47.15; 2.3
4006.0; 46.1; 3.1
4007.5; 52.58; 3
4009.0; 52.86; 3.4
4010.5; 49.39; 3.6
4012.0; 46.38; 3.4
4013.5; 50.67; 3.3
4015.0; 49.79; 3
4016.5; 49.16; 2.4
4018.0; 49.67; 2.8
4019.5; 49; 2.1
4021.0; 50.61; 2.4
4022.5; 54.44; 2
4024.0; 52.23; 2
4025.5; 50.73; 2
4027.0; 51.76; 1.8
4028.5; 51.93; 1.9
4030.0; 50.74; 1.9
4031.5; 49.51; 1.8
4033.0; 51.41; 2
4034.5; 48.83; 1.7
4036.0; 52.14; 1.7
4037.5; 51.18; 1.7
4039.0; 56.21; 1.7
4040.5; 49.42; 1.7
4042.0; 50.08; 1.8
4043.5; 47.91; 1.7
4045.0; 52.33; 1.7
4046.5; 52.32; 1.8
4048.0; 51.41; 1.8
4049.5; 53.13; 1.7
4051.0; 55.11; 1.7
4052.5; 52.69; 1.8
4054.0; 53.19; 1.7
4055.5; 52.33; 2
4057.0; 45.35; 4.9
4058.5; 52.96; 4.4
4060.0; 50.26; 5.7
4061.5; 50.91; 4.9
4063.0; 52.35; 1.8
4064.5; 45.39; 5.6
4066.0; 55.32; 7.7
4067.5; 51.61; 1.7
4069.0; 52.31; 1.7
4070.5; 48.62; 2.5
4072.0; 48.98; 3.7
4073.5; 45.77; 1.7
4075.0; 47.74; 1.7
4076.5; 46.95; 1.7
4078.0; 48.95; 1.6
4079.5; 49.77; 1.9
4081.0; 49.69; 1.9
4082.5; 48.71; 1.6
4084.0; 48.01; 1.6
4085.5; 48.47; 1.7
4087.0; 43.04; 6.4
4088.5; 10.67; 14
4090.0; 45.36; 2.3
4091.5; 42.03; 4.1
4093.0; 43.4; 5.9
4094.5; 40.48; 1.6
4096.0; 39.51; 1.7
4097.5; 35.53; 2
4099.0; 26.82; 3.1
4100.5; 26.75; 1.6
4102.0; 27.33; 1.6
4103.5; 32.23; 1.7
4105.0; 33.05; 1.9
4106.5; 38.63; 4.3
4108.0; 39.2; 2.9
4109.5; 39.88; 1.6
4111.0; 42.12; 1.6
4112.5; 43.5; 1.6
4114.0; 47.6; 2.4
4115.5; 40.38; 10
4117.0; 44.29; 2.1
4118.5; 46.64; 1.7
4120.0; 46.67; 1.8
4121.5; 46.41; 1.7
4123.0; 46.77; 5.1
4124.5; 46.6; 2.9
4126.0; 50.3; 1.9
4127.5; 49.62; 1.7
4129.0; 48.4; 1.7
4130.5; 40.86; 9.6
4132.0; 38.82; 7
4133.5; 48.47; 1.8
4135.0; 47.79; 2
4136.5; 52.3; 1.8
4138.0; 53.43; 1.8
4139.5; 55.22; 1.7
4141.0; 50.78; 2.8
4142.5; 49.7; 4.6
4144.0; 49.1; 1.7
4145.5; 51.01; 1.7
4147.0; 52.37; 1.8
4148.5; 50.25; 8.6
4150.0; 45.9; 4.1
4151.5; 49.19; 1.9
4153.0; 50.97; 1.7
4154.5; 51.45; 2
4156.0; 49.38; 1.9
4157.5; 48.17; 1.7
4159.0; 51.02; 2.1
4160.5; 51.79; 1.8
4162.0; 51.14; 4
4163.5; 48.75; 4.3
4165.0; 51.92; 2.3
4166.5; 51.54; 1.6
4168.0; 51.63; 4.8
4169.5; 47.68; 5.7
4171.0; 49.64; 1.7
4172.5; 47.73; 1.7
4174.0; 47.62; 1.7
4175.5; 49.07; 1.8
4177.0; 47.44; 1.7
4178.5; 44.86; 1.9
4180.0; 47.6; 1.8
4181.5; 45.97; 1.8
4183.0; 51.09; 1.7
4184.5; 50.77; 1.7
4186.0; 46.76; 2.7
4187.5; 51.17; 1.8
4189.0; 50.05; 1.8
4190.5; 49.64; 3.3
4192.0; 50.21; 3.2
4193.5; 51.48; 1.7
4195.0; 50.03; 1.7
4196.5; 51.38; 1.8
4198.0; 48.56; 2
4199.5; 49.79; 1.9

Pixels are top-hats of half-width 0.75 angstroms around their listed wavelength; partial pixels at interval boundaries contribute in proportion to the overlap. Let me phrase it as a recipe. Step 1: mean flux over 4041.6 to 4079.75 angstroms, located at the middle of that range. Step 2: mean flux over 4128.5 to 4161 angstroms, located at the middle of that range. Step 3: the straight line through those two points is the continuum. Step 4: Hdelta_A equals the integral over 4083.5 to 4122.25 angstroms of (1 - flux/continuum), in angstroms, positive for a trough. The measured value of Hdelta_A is 8.4 angstroms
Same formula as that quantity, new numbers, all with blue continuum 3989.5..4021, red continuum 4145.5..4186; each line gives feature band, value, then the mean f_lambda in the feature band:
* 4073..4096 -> 2.41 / 43.8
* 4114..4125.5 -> 0.81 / 45.6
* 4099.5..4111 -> 3.47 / 34.3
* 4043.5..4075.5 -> -1.42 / 50.9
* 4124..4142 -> 0.22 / 48.6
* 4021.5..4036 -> -0.82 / 51.3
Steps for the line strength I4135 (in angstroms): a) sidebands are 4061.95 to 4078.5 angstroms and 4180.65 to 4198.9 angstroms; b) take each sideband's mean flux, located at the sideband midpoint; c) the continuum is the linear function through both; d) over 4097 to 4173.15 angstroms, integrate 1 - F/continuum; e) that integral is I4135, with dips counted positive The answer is 5.8 angstroms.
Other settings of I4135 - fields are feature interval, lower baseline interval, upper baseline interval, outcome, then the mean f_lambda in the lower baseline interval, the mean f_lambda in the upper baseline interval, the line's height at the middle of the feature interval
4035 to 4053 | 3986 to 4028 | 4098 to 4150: -1.7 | 48.9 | 44.2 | 47.4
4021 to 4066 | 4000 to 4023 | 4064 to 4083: -1.9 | 49.4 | 49.3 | 49.3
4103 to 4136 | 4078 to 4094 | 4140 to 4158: 2.2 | 43.2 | 50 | 46.8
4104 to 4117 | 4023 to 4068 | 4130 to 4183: 2.5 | 51.4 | 49.2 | 50.1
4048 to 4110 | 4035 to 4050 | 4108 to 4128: 5.3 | 51.5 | 45.2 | 48.5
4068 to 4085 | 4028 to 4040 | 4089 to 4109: -3.1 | 51.4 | 35.9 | 41.3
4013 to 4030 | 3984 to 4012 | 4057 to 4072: -0.8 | 47.5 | 50.7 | 48.6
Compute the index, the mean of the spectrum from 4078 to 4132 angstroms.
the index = 41.5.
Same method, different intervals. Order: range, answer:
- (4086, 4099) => 37.1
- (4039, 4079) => 50.6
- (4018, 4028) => 51.3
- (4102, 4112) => 36.9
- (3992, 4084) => 50.1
